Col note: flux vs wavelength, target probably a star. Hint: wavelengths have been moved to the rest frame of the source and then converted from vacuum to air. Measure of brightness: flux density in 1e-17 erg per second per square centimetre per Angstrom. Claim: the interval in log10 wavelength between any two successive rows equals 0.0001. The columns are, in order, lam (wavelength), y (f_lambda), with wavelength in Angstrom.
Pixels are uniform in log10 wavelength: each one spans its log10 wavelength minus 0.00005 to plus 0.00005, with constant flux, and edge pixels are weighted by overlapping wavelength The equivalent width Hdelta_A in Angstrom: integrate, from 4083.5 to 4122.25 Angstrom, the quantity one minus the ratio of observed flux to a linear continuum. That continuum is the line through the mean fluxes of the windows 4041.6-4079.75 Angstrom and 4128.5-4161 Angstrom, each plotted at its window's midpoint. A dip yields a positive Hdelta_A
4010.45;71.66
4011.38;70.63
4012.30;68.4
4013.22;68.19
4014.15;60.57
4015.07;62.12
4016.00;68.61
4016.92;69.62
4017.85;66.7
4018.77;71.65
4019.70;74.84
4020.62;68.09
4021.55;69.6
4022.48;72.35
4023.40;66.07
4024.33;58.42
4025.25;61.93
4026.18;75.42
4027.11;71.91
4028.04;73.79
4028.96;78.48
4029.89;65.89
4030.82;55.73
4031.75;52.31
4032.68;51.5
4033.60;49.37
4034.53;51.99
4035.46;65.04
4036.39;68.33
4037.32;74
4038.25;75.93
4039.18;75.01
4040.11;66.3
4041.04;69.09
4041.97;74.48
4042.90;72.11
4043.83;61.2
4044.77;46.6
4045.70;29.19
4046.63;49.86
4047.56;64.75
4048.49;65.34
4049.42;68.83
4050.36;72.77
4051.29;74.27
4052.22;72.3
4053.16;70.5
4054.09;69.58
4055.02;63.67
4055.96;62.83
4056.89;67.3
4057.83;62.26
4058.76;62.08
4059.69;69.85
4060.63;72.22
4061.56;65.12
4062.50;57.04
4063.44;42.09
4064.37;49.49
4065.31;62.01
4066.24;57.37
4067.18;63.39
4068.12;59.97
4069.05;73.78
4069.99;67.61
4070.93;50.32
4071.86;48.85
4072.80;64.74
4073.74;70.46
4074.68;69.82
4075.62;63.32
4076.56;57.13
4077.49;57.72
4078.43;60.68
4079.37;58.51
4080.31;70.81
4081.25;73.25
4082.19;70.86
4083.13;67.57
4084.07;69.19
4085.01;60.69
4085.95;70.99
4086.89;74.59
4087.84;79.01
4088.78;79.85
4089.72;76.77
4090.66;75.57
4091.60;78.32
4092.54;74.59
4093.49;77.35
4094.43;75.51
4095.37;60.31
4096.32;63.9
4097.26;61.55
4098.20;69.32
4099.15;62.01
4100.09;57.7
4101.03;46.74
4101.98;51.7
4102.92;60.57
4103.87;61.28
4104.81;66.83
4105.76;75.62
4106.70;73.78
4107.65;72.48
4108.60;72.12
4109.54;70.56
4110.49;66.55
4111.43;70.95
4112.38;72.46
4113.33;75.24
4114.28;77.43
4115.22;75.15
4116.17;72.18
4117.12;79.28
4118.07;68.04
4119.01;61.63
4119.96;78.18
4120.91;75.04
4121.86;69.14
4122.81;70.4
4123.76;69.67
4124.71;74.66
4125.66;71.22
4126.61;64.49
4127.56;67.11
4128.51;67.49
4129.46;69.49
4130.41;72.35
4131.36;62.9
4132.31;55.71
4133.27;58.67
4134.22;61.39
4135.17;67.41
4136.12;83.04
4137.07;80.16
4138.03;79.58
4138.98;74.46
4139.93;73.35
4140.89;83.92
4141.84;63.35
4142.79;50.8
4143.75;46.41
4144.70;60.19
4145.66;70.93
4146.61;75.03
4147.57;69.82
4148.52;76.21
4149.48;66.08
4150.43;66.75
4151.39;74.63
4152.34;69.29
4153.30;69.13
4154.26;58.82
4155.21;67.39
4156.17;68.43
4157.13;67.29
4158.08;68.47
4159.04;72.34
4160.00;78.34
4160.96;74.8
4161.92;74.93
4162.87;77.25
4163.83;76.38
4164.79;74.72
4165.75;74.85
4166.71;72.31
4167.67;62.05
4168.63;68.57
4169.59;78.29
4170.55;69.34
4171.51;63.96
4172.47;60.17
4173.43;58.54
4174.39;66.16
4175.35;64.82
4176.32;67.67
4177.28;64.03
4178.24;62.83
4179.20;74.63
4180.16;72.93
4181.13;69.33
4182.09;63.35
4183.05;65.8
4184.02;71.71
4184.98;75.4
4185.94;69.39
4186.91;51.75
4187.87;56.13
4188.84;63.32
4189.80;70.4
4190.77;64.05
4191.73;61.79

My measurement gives -2.6 Angstrom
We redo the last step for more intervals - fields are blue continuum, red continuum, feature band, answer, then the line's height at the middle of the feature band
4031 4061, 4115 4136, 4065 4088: 0.4 Angstrom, 65.9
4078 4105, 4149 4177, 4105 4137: -1.0 Angstrom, 68.2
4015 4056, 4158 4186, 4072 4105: 0.3 Angstrom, 67.2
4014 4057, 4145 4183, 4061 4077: 1.5 Angstrom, 66.5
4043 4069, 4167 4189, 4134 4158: -1.5 Angstrom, 65.1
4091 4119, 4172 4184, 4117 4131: -0.5 Angstrom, 67.9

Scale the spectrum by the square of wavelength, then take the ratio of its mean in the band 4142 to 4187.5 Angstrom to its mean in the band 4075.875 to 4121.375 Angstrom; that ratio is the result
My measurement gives 1.02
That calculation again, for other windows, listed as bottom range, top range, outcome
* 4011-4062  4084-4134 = 1.09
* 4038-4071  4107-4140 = 1.15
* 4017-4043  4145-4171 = 1.13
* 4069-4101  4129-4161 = 1.05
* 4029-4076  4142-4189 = 1.14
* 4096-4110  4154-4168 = 1.14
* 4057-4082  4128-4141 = 1.17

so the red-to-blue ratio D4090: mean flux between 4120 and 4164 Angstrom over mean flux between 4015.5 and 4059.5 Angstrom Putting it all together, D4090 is 1.06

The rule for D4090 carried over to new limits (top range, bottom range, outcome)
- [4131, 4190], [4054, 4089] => 1.06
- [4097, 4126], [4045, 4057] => 1.08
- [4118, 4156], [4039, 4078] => 1.09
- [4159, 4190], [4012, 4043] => 1.03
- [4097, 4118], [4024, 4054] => 1.05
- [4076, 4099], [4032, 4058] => 1.08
